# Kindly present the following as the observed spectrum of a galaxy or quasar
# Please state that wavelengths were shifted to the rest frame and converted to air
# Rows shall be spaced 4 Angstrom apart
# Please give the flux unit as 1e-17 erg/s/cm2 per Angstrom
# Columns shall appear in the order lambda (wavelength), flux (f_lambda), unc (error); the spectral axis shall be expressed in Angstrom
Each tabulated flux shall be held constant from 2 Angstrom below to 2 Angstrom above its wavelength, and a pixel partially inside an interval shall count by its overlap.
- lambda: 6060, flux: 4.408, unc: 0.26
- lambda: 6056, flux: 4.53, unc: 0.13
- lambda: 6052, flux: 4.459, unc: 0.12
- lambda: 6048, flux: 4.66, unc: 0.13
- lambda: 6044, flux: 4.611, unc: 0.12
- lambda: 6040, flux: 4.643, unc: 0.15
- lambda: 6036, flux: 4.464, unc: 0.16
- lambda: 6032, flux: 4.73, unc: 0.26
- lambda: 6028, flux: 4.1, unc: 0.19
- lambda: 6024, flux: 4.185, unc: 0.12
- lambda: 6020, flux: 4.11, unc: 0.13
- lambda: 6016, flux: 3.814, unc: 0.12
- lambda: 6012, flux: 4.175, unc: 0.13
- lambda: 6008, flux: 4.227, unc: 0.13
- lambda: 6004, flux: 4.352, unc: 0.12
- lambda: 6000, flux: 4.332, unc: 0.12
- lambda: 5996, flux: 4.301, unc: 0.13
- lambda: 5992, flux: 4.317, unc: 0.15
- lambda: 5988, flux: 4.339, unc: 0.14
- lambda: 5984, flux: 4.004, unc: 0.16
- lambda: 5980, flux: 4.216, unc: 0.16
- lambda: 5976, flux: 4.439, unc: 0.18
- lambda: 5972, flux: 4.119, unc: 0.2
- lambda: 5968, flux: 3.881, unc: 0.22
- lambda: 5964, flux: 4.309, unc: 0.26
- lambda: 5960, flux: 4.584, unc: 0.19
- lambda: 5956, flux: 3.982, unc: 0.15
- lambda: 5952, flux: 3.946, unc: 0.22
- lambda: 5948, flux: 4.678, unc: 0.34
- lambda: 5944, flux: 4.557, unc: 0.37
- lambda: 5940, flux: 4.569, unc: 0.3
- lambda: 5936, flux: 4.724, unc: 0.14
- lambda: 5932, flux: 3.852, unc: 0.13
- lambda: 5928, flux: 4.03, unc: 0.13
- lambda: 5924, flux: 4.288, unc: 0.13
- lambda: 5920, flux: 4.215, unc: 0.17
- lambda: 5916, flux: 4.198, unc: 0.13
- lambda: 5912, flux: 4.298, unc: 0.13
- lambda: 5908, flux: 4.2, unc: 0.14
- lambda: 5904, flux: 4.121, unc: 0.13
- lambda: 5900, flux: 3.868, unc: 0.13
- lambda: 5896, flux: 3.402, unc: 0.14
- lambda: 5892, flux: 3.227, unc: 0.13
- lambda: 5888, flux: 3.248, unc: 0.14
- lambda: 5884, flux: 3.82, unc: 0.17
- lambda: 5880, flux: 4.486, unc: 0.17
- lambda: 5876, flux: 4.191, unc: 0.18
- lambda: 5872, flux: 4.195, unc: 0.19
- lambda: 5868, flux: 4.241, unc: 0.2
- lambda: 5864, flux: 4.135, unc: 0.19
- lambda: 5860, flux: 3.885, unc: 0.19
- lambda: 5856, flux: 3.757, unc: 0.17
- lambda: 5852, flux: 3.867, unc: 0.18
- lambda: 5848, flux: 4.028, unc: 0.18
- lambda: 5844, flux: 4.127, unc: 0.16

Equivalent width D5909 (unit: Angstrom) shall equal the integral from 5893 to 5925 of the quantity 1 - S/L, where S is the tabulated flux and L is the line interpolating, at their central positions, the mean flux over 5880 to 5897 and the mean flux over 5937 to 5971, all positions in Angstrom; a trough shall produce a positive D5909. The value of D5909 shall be -2.1 Angstrom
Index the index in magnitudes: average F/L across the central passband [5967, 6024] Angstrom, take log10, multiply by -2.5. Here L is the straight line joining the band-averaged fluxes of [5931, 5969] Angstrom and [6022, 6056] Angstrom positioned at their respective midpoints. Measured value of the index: 0.05 mag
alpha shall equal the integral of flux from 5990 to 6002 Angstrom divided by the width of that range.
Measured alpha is 4.32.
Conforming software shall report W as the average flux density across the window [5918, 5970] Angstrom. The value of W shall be 4.28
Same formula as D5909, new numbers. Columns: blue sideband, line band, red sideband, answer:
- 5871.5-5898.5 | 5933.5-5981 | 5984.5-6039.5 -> -3.26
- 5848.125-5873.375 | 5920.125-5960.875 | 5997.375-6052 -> -1.34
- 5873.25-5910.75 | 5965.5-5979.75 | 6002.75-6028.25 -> -0.43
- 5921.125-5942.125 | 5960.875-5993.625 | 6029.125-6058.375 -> 1.41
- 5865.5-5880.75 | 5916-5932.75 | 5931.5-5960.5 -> 0.83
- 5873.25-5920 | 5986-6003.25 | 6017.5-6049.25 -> -0.16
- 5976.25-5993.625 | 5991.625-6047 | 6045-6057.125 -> 1.09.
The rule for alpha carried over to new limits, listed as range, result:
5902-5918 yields 4.2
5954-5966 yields 4.29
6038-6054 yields 4.59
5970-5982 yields 4.26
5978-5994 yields 4.22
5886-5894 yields 3.24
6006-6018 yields 4.07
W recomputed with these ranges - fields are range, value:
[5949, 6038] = 4.23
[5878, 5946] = 4.06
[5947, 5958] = 4.16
